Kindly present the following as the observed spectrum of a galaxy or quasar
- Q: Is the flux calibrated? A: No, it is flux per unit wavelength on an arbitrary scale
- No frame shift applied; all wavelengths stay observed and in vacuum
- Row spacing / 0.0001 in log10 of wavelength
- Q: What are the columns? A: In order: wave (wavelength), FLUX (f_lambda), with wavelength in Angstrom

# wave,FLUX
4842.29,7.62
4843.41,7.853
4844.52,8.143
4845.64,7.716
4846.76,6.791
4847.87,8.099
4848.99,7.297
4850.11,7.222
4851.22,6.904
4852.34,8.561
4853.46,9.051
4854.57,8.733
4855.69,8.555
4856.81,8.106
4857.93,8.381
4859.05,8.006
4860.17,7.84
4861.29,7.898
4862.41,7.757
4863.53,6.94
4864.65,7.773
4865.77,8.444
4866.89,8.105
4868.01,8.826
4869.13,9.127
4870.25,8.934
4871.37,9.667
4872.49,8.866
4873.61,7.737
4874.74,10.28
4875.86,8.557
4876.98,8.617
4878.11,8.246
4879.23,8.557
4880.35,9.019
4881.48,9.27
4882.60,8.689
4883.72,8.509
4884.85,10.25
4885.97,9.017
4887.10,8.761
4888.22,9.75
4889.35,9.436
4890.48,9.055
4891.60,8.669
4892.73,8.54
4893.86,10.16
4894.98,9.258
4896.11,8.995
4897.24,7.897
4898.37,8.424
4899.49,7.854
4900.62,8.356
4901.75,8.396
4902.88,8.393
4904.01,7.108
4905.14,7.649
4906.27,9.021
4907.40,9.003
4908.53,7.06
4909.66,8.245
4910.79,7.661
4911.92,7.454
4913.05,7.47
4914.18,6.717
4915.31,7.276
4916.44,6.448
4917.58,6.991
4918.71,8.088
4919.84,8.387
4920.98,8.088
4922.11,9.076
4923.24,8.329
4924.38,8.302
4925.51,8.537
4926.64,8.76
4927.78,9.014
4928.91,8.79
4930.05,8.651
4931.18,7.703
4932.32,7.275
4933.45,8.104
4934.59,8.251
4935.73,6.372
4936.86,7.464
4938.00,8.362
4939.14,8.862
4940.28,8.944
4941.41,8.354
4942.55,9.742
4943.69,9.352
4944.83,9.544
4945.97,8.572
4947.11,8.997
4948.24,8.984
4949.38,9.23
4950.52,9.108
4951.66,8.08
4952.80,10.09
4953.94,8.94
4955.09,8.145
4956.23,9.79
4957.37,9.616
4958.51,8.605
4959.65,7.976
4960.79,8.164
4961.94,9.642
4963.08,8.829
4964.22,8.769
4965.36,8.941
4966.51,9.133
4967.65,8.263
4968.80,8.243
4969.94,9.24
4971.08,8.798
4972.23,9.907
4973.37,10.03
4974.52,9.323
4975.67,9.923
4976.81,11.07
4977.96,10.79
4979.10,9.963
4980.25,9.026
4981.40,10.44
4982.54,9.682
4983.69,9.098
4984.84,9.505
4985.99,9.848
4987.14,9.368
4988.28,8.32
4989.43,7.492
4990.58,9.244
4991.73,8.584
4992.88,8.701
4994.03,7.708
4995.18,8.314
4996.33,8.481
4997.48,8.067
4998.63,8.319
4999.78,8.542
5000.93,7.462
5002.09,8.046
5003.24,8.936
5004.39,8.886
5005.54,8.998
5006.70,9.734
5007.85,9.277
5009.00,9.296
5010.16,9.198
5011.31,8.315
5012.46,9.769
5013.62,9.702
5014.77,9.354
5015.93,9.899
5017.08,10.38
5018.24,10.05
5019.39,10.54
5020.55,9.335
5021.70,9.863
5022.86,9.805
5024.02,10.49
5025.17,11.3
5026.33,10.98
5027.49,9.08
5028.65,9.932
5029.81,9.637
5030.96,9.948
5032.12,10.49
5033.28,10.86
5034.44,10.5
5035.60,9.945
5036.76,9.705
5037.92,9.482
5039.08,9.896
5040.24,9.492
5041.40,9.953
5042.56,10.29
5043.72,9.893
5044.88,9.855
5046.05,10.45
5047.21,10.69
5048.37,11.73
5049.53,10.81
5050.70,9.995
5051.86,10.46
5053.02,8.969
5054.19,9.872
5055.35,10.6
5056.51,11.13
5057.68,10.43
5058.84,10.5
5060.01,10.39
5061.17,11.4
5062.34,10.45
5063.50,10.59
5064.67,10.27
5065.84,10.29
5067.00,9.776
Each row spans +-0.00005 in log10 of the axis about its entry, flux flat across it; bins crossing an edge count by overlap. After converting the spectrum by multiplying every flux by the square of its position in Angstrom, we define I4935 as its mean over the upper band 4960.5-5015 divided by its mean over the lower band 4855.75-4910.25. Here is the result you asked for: 1.10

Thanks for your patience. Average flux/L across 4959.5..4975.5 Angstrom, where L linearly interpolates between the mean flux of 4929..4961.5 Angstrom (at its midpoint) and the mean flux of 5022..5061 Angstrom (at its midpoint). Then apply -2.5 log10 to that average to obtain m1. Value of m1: 0.00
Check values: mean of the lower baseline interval 8.62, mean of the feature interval 8.99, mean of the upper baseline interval 10.2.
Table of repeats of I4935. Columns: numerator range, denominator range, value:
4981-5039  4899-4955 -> 1.17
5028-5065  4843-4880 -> 1.34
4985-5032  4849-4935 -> 1.16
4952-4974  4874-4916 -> 1.09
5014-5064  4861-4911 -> 1.26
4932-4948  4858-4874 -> 1.05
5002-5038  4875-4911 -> 1.19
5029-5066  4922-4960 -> 1.24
